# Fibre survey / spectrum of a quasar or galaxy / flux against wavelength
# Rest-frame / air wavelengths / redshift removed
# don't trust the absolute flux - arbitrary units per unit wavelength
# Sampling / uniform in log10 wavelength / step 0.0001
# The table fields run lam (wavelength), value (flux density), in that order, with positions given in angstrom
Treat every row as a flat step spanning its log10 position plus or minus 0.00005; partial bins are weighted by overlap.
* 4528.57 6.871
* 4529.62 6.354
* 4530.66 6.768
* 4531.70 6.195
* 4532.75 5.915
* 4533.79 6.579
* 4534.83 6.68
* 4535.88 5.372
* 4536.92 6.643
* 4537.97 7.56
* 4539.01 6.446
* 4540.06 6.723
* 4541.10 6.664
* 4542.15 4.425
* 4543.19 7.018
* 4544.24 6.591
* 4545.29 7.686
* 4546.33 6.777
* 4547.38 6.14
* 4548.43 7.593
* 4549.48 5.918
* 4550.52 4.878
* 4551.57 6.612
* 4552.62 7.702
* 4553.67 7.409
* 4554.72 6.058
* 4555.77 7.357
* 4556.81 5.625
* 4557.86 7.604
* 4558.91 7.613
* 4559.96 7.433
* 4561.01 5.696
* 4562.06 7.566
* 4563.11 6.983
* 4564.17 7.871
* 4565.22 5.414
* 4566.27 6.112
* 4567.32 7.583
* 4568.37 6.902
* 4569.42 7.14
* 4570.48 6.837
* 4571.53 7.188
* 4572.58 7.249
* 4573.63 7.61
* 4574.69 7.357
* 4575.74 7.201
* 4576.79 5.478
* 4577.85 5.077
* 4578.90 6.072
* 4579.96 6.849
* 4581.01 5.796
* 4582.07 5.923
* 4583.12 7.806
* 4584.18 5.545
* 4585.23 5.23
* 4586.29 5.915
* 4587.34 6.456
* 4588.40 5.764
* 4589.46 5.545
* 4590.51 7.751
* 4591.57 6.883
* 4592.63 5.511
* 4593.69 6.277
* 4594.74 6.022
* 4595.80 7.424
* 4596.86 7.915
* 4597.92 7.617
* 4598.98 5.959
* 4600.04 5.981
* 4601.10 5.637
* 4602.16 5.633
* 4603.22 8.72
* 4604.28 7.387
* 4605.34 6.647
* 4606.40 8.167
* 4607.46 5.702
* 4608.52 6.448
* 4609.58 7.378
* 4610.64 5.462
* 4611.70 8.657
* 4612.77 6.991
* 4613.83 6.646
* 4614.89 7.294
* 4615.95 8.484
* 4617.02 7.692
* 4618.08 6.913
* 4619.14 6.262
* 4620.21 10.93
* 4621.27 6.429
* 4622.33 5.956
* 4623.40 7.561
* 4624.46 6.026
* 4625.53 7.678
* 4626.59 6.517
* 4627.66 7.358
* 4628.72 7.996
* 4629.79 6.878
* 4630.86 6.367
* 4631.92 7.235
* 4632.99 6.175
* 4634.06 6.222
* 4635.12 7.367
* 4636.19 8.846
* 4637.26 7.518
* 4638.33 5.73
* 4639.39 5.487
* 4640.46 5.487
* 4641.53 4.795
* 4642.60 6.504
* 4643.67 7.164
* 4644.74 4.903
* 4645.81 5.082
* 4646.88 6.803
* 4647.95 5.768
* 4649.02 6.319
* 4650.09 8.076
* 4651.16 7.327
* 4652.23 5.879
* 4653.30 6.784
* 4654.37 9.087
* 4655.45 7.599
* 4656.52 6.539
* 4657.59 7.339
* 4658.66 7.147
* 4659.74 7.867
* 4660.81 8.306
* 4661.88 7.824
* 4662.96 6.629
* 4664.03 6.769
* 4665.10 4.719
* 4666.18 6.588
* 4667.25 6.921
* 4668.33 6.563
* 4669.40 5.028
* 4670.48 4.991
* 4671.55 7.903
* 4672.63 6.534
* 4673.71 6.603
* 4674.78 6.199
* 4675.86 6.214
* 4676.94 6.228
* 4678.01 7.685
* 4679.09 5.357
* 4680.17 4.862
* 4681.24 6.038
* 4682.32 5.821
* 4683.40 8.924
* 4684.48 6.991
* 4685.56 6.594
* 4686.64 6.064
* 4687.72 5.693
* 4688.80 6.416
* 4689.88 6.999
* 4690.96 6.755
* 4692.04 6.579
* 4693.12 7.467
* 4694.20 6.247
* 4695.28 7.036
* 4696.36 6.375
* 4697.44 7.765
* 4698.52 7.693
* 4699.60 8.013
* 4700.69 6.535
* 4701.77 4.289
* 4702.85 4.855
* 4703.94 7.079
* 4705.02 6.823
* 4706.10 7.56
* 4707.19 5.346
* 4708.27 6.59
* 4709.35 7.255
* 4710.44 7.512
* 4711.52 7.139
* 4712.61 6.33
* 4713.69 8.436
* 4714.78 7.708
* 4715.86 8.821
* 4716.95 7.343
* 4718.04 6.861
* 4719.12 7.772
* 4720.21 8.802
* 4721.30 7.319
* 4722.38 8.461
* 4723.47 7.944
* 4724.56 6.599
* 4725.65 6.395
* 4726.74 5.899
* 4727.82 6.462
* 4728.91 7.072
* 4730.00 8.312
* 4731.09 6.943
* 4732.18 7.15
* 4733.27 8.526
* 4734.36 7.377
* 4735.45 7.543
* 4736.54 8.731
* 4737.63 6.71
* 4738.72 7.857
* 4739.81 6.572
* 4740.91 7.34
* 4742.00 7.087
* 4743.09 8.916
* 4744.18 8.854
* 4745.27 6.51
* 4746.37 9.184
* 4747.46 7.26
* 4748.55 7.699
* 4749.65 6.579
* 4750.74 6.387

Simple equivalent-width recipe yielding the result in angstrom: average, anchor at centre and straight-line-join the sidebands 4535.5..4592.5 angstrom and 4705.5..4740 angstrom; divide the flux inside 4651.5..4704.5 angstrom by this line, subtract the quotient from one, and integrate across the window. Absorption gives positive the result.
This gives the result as 3.58 angstrom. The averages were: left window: 6.6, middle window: 6.66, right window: 7.36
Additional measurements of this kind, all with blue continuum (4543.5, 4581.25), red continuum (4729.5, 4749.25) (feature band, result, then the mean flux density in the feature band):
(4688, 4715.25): 2.4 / 6.82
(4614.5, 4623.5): -0.6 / 7.5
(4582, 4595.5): 1.3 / 6.24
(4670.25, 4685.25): 1.8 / 6.49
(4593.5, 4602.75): 0.6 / 6.52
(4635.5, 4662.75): 1.5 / 6.81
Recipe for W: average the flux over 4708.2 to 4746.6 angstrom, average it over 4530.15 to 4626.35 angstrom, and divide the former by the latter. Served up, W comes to 1.12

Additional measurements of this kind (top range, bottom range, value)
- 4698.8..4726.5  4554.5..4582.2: 1.05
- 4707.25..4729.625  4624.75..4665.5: 1.07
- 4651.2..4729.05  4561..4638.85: 1.00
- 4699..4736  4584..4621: 1.05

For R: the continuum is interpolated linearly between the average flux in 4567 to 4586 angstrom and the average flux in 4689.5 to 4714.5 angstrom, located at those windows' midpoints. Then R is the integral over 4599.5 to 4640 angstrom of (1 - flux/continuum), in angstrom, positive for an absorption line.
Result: -2.1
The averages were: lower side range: 6.58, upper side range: 6.82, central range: 7.01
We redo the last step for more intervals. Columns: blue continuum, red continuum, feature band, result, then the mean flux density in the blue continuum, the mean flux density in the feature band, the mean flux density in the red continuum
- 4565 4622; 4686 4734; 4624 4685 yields 2.15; 6.76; 6.66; 7.03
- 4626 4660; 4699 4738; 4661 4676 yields 0.99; 6.75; 6.44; 7.18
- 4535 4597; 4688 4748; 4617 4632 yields -0.72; 6.6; 7.17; 7.22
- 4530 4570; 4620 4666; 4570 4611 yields 1.11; 6.66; 6.55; 6.83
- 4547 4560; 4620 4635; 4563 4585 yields 0.59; 6.75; 6.64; 7.02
